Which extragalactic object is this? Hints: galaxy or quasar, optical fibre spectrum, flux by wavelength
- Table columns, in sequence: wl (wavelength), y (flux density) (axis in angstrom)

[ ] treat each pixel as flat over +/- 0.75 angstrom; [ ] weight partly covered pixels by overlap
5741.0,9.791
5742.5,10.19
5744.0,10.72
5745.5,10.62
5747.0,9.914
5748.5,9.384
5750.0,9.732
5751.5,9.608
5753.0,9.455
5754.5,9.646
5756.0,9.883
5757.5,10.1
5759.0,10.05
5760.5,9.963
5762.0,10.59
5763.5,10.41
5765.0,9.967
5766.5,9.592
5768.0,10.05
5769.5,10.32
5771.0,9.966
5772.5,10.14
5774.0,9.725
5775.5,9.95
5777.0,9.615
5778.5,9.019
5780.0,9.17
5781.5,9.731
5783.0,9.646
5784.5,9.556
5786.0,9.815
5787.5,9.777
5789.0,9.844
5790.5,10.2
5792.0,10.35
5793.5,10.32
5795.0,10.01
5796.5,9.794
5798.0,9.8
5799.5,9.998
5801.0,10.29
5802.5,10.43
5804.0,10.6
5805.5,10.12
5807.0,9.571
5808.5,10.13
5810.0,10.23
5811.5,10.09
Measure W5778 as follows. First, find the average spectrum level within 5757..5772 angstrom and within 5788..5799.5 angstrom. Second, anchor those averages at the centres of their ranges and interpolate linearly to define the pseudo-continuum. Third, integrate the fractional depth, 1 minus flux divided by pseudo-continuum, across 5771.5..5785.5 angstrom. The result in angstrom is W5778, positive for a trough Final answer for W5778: 0.6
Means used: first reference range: 10.1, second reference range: 10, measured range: 9.63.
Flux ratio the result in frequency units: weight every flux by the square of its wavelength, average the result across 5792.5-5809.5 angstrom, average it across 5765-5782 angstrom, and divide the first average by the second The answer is 1.0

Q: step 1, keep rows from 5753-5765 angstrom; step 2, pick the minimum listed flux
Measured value 9.455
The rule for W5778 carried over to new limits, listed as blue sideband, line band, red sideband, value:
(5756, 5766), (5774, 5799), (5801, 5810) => 0.9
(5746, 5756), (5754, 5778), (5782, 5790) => -0.7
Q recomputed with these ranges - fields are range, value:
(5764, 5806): 9.019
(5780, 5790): 9.17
